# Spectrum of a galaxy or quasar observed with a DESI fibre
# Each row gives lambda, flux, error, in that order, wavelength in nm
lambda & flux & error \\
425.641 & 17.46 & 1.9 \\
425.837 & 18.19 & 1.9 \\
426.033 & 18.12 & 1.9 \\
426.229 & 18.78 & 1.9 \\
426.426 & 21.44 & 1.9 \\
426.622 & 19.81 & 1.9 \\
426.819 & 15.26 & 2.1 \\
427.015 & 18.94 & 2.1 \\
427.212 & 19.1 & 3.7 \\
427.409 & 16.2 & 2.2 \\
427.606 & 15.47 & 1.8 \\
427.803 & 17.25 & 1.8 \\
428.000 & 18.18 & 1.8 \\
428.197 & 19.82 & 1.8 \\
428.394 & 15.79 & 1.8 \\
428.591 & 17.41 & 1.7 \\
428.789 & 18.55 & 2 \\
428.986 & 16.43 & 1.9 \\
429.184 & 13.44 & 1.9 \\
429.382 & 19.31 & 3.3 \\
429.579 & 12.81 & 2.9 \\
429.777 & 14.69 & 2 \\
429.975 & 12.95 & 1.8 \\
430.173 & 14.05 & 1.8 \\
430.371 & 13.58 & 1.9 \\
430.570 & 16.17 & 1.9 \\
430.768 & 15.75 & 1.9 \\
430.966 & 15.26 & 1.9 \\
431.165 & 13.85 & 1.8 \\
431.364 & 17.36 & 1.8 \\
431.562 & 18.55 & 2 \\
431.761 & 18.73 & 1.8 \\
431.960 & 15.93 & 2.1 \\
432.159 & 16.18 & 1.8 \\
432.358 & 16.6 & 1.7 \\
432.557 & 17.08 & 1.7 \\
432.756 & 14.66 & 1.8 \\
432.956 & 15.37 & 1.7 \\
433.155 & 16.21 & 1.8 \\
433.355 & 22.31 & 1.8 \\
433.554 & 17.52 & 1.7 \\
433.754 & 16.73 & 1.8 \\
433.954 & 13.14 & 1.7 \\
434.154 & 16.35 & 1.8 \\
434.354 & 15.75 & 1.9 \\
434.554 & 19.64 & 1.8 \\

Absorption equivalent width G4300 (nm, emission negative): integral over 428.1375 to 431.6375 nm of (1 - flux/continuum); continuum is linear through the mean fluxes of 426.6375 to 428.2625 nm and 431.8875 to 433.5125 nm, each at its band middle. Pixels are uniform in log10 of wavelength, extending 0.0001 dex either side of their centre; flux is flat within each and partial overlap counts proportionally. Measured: 0.291 nm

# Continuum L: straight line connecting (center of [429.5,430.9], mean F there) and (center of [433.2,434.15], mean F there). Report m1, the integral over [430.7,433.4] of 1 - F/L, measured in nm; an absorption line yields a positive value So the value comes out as -0.12 nm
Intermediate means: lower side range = 14.3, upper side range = 17.2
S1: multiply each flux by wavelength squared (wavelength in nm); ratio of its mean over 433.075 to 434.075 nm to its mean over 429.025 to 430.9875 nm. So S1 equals 1.2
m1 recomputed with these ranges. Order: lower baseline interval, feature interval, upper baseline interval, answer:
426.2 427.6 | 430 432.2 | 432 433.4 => 0.16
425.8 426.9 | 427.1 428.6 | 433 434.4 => 0.07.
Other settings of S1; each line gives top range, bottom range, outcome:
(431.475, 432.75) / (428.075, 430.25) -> 1.08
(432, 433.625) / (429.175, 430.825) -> 1.16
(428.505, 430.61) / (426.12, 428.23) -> 0.86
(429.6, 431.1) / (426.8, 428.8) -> 0.84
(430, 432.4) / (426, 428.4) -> 0.90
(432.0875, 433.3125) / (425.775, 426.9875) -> 0.90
